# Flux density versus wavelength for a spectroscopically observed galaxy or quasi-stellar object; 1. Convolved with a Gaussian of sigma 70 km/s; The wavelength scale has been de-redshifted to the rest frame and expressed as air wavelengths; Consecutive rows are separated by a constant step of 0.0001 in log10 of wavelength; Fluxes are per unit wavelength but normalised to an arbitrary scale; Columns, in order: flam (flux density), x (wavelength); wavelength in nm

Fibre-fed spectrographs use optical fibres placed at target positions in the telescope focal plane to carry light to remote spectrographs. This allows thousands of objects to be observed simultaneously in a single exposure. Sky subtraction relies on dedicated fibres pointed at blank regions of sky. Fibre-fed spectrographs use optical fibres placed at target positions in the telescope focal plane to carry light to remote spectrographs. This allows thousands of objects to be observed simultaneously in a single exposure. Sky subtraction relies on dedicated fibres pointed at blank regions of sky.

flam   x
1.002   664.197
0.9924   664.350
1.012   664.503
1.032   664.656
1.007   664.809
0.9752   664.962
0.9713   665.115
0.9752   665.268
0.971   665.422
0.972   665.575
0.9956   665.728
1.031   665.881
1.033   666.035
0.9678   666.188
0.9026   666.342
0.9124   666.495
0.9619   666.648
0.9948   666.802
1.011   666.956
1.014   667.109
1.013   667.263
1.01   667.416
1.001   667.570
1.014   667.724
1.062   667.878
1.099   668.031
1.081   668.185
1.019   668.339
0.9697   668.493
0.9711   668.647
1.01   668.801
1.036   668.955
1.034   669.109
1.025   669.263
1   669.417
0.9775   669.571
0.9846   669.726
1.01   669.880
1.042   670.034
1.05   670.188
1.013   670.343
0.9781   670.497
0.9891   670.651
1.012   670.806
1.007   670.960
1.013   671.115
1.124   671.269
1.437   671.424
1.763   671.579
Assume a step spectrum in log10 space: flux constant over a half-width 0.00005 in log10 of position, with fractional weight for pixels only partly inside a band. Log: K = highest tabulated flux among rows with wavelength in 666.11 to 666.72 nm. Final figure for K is 0.9678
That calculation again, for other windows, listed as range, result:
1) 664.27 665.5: 1.032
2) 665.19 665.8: 0.9956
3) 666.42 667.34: 1.014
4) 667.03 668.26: 1.099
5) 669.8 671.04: 1.05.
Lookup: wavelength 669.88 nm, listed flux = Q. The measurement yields 1.01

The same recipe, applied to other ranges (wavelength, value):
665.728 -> 0.9956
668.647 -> 0.9711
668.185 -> 1.081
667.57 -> 1.001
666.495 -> 0.9124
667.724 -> 1.014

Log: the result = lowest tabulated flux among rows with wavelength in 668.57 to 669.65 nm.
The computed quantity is 0.9711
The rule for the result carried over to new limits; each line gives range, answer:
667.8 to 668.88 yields 0.9697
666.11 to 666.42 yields 0.9026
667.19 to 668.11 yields 1.001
